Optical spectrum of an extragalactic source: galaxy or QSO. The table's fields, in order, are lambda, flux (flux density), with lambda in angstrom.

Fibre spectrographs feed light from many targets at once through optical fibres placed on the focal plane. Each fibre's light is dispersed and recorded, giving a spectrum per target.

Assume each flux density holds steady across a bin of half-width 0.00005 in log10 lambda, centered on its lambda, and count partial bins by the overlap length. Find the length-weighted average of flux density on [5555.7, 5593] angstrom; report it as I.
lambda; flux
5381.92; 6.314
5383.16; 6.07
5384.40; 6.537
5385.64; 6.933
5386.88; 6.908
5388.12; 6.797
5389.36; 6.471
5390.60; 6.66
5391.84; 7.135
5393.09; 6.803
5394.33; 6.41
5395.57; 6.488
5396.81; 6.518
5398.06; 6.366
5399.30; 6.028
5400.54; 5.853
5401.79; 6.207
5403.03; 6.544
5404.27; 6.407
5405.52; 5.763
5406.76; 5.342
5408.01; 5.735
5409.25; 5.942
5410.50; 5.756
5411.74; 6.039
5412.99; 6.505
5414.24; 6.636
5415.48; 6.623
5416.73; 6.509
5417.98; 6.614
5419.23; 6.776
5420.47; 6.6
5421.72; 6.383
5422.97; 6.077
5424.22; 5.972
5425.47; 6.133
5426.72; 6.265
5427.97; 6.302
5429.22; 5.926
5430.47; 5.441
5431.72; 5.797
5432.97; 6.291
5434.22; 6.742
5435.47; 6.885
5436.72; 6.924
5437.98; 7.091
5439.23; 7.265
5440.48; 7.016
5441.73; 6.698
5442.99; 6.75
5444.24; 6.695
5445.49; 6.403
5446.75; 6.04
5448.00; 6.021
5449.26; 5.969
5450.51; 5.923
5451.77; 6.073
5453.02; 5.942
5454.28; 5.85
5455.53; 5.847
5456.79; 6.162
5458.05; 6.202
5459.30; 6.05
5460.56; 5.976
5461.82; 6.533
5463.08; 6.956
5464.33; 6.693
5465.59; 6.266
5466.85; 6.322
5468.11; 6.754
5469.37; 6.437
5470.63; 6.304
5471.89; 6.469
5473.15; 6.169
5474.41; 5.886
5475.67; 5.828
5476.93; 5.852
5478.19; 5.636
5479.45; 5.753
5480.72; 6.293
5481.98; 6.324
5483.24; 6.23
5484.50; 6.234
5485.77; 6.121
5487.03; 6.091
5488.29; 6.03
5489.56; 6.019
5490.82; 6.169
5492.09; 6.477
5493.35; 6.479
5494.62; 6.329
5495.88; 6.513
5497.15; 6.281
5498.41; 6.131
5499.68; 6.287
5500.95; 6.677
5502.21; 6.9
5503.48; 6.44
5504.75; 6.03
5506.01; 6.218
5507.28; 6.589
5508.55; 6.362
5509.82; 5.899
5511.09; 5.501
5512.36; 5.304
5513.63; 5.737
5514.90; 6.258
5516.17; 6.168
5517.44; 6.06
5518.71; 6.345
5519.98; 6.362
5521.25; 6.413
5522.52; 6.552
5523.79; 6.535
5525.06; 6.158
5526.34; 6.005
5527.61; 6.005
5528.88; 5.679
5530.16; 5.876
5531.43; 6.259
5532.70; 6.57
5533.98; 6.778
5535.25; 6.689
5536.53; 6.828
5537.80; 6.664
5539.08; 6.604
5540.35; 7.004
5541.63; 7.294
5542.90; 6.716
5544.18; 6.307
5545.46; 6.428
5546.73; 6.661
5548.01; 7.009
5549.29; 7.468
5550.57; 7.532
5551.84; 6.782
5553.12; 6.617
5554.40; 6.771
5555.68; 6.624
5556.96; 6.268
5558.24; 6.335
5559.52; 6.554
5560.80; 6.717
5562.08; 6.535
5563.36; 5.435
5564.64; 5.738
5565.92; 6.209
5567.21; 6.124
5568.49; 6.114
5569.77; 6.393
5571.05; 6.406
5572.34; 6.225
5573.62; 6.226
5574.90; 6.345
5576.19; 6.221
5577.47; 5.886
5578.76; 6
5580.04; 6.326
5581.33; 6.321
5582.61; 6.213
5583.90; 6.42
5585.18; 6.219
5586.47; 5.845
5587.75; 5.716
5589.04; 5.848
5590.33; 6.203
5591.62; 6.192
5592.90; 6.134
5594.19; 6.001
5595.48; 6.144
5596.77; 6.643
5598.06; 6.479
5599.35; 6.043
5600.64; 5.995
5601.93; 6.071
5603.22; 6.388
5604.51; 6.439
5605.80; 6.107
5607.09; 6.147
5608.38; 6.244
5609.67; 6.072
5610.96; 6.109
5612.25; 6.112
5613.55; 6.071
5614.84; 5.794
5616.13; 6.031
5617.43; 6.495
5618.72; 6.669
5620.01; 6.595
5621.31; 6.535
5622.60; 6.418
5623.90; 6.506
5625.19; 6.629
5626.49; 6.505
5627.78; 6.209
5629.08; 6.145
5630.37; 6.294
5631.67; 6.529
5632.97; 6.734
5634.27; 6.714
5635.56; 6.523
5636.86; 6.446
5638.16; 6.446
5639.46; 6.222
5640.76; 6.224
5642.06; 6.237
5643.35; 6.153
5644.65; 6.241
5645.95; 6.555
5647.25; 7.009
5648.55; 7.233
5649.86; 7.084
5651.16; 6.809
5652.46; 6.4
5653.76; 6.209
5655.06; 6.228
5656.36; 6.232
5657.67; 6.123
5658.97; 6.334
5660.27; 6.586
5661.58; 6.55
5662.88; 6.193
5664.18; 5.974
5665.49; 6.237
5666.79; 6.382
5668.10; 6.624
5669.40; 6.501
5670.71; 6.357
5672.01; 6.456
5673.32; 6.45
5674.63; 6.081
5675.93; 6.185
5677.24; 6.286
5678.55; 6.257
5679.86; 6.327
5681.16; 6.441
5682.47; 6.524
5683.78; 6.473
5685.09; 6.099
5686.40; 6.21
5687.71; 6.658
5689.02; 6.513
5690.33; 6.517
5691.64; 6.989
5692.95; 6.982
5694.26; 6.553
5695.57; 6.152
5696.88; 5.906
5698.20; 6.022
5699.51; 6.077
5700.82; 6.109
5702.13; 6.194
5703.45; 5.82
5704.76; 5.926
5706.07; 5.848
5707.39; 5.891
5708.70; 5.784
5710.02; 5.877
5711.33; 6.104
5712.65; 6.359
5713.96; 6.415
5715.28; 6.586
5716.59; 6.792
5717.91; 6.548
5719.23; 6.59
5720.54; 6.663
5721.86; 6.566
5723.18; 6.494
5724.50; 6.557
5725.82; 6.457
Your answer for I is 6.19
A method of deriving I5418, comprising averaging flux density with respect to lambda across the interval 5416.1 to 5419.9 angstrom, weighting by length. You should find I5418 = 6.63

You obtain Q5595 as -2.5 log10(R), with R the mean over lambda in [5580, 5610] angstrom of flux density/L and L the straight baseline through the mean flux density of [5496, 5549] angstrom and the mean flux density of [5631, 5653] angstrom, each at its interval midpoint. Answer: 0.05 mag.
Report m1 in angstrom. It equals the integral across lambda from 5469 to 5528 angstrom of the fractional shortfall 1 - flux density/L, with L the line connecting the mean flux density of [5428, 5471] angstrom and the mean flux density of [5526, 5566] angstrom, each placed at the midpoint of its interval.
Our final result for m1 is 2.4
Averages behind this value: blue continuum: 6.36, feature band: 6.19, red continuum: 6.54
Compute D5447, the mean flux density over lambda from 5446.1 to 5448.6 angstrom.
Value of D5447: 6.03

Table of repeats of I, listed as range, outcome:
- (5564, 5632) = 6.22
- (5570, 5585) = 6.24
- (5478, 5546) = 6.29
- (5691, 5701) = 6.36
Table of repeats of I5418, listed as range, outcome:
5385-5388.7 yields 6.88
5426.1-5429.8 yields 6.17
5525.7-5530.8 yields 5.89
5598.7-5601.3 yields 6.02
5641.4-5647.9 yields 6.45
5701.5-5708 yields 5.93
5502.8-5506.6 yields 6.24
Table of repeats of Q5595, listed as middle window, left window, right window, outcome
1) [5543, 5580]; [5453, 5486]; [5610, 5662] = -0.019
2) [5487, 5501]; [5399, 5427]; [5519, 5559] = 0.028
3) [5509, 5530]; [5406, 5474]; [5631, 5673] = 0.054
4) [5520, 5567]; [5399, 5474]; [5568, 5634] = -0.042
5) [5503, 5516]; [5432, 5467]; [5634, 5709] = 0.063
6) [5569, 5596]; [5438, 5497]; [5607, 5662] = 0.036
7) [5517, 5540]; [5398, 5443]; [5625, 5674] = 0.002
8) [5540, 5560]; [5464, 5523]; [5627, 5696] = -0.081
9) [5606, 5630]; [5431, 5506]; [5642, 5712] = 0.006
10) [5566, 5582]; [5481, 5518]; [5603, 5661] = 0.017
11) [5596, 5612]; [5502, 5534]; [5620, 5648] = 0.026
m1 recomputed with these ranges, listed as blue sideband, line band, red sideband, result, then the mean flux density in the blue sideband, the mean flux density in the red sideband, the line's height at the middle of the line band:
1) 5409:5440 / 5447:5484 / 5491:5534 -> 0.9 angstrom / 6.39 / 6.23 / 6.31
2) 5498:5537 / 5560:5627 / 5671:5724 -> 0.6 angstrom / 6.24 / 6.32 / 6.27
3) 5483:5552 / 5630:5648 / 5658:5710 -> -0.4 angstrom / 6.38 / 6.29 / 6.31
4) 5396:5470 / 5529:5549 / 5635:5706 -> -1.0 angstrom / 6.3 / 6.37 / 6.33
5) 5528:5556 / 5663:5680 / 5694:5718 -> -0.2 angstrom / 6.68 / 6.14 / 6.25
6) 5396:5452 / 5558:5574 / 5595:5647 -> 0.2 angstrom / 6.31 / 6.33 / 6.32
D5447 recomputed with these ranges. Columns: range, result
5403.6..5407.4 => 5.84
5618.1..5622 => 6.6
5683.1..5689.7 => 6.39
